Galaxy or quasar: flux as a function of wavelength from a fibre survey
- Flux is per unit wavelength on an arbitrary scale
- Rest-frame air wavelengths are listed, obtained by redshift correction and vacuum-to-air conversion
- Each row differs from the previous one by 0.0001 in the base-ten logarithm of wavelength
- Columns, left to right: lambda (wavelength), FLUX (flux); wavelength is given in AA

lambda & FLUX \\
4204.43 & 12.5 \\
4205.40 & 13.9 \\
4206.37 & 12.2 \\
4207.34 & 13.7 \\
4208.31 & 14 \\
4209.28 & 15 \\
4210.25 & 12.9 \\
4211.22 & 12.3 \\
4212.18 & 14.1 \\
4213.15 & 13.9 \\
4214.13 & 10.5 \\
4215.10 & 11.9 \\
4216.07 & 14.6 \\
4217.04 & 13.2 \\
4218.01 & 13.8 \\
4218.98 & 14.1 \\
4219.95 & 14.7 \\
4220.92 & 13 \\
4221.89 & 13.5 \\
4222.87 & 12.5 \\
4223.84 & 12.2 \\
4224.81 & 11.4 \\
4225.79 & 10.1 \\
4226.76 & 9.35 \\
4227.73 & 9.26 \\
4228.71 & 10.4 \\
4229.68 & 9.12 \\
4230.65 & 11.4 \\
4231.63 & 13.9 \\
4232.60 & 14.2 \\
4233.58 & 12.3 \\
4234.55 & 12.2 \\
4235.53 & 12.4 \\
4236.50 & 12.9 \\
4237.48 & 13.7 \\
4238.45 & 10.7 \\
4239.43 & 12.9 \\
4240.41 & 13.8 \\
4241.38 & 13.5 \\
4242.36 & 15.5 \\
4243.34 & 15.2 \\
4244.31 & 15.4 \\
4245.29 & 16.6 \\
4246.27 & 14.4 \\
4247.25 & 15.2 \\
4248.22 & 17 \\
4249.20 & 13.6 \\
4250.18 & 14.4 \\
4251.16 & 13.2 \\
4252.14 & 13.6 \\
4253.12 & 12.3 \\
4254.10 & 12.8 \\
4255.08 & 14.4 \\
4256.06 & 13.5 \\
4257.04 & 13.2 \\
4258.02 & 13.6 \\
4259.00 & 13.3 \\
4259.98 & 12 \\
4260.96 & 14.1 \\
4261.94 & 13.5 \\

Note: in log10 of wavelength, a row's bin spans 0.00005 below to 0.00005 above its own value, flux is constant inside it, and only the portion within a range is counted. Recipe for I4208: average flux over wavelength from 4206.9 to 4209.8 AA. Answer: 14.2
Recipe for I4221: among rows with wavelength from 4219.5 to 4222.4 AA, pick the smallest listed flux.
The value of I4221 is 13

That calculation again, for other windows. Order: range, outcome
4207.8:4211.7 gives 12.3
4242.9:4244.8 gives 15.2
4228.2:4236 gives 9.12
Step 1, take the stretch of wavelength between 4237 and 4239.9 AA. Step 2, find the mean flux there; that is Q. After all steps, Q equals 12.4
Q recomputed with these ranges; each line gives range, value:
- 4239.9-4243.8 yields 14.5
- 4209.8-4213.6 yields 13.3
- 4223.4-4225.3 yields 11.8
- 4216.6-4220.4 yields 14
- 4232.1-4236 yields 12.8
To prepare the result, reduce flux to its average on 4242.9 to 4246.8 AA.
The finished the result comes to 15.4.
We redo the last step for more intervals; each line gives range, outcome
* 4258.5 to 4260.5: 12.7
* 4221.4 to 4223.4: 13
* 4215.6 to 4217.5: 13.9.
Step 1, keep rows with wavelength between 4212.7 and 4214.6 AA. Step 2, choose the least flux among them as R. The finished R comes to 10.5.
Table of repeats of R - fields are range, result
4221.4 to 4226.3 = 10.1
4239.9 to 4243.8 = 13.5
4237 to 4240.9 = 10.7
